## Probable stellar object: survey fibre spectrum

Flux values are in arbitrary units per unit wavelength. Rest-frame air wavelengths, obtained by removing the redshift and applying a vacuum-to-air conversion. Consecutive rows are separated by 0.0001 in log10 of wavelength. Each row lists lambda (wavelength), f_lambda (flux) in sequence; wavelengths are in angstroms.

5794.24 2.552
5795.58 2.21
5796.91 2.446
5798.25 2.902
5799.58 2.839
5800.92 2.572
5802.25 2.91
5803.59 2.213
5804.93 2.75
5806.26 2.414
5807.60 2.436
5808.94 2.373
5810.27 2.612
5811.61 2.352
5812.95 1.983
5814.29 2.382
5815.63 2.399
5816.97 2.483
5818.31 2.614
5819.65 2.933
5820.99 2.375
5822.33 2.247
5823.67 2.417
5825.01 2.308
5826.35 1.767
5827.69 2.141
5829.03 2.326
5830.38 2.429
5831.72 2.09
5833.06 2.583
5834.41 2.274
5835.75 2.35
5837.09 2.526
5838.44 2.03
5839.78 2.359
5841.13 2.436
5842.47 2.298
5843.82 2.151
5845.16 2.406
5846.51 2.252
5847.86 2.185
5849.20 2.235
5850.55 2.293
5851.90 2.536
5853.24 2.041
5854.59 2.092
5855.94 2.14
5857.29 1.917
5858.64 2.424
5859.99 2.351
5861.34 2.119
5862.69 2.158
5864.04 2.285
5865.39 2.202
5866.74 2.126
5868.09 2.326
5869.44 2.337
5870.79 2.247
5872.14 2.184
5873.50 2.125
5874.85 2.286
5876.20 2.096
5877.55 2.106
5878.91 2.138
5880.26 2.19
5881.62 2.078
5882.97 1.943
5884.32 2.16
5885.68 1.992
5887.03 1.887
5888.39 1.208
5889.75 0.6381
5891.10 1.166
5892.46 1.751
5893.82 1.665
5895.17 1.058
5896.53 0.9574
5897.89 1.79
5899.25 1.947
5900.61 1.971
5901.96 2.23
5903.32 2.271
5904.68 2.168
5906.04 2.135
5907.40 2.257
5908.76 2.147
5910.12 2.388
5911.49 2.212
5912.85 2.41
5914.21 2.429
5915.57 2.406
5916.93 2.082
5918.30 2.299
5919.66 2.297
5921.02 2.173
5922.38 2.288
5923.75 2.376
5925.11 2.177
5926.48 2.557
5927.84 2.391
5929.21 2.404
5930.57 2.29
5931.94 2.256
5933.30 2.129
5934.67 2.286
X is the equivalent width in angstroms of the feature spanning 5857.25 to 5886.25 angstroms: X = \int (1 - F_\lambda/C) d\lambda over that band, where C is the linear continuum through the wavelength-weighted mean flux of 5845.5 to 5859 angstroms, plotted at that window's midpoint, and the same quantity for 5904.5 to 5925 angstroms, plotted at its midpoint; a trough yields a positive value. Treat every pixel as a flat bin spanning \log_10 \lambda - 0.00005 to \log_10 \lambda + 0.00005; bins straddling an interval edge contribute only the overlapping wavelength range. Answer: 0.7 angstroms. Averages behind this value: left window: 2.21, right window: 2.27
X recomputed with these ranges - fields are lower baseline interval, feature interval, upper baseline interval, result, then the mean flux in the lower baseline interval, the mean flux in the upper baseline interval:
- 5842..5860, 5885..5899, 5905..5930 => 5.21 angstroms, 2.23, 2.3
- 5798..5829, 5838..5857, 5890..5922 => 0.31 angstroms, 2.44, 1.99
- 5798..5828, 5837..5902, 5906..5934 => 9.23 angstroms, 2.45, 2.29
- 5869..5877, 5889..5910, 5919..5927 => 4.68 angstroms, 2.21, 2.31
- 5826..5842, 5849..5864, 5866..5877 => 0.22 angstroms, 2.29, 2.22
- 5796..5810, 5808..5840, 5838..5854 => 1.07 angstroms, 2.58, 2.27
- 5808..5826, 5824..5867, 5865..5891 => -0.66 angstroms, 2.41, 1.99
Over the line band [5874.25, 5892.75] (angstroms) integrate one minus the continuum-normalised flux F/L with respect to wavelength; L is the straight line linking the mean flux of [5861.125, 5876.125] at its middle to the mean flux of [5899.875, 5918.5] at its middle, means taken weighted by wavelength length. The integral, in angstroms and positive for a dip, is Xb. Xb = 3.28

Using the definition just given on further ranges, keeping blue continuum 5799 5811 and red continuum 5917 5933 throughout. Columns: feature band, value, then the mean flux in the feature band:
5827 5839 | 0.9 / 2.31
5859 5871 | 0.9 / 2.24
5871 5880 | 0.9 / 2.16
